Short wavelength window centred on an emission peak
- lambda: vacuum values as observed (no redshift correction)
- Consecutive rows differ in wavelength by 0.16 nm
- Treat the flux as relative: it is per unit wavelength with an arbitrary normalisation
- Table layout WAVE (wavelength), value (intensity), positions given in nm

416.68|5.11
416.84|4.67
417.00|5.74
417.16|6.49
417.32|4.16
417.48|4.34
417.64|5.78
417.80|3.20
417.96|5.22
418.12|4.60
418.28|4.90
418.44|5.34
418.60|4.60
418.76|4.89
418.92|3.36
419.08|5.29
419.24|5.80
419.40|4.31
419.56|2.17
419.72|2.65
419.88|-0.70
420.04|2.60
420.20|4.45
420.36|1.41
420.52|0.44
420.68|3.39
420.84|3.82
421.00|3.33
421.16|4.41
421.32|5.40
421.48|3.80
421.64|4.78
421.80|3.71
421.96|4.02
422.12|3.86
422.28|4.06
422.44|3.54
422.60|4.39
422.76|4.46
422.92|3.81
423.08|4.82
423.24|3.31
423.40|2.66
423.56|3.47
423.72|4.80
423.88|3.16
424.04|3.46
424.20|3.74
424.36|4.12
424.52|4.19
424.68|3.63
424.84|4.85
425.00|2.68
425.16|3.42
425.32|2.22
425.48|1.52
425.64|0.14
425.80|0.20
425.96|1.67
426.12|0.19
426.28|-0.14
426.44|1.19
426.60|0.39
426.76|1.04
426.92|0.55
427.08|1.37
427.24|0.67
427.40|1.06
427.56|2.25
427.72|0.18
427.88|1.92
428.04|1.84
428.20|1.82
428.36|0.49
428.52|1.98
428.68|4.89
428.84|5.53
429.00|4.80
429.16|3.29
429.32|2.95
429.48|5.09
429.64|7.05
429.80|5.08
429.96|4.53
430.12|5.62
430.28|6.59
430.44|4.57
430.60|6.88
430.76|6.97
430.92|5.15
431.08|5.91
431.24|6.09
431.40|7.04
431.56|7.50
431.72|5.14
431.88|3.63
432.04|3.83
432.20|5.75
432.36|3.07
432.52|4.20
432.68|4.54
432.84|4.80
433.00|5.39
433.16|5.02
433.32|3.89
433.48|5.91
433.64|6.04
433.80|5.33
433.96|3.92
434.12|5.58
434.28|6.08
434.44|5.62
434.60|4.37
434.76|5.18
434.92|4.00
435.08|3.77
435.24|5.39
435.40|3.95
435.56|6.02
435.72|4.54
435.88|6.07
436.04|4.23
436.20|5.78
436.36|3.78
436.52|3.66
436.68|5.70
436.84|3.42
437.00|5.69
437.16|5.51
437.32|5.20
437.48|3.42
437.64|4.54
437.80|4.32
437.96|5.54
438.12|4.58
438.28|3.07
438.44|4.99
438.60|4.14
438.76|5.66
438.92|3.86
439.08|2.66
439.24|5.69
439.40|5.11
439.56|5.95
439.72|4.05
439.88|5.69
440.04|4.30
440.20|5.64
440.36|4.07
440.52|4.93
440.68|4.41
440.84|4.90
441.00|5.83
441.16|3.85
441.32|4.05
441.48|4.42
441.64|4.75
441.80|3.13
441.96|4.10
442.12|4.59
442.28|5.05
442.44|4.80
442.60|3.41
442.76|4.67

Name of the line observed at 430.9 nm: C IV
